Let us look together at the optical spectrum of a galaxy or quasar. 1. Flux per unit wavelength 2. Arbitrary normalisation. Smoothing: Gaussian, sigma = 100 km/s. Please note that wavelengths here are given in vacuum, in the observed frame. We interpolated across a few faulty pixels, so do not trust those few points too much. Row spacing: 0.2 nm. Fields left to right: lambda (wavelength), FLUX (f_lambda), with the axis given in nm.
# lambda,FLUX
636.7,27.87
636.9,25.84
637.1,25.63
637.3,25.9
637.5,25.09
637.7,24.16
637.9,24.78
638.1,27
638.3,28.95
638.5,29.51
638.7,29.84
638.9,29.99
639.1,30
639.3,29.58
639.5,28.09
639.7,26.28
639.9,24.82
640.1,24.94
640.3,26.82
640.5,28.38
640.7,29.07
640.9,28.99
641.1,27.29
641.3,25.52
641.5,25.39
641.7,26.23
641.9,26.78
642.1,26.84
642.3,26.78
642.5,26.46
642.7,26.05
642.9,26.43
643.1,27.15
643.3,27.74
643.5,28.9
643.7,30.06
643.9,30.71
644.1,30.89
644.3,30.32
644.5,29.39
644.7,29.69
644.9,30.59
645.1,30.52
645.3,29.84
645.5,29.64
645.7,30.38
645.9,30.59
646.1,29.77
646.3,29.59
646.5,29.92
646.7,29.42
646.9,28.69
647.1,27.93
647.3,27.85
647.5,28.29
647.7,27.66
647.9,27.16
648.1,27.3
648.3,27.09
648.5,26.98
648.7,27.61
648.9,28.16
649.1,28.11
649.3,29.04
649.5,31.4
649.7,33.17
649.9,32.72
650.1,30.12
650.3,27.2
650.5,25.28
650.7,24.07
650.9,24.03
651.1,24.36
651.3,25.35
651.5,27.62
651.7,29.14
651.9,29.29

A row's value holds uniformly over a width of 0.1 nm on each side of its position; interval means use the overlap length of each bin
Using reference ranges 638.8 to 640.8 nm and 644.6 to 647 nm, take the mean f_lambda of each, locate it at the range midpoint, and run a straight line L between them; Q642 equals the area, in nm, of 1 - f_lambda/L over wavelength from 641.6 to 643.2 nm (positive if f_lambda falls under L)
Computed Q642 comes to 0.12 nm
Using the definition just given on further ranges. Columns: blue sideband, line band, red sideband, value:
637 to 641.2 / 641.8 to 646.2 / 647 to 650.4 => -0.13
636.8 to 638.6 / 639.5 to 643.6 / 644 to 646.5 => 0.20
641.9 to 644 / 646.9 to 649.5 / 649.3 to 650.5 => 0.15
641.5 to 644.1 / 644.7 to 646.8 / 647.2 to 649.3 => -0.18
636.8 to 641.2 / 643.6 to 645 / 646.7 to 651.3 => -0.13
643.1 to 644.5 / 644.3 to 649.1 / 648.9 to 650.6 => 0.11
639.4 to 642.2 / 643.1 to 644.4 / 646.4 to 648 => -0.10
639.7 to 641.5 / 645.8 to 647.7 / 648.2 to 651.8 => -0.11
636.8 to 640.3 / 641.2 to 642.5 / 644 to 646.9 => 0.10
